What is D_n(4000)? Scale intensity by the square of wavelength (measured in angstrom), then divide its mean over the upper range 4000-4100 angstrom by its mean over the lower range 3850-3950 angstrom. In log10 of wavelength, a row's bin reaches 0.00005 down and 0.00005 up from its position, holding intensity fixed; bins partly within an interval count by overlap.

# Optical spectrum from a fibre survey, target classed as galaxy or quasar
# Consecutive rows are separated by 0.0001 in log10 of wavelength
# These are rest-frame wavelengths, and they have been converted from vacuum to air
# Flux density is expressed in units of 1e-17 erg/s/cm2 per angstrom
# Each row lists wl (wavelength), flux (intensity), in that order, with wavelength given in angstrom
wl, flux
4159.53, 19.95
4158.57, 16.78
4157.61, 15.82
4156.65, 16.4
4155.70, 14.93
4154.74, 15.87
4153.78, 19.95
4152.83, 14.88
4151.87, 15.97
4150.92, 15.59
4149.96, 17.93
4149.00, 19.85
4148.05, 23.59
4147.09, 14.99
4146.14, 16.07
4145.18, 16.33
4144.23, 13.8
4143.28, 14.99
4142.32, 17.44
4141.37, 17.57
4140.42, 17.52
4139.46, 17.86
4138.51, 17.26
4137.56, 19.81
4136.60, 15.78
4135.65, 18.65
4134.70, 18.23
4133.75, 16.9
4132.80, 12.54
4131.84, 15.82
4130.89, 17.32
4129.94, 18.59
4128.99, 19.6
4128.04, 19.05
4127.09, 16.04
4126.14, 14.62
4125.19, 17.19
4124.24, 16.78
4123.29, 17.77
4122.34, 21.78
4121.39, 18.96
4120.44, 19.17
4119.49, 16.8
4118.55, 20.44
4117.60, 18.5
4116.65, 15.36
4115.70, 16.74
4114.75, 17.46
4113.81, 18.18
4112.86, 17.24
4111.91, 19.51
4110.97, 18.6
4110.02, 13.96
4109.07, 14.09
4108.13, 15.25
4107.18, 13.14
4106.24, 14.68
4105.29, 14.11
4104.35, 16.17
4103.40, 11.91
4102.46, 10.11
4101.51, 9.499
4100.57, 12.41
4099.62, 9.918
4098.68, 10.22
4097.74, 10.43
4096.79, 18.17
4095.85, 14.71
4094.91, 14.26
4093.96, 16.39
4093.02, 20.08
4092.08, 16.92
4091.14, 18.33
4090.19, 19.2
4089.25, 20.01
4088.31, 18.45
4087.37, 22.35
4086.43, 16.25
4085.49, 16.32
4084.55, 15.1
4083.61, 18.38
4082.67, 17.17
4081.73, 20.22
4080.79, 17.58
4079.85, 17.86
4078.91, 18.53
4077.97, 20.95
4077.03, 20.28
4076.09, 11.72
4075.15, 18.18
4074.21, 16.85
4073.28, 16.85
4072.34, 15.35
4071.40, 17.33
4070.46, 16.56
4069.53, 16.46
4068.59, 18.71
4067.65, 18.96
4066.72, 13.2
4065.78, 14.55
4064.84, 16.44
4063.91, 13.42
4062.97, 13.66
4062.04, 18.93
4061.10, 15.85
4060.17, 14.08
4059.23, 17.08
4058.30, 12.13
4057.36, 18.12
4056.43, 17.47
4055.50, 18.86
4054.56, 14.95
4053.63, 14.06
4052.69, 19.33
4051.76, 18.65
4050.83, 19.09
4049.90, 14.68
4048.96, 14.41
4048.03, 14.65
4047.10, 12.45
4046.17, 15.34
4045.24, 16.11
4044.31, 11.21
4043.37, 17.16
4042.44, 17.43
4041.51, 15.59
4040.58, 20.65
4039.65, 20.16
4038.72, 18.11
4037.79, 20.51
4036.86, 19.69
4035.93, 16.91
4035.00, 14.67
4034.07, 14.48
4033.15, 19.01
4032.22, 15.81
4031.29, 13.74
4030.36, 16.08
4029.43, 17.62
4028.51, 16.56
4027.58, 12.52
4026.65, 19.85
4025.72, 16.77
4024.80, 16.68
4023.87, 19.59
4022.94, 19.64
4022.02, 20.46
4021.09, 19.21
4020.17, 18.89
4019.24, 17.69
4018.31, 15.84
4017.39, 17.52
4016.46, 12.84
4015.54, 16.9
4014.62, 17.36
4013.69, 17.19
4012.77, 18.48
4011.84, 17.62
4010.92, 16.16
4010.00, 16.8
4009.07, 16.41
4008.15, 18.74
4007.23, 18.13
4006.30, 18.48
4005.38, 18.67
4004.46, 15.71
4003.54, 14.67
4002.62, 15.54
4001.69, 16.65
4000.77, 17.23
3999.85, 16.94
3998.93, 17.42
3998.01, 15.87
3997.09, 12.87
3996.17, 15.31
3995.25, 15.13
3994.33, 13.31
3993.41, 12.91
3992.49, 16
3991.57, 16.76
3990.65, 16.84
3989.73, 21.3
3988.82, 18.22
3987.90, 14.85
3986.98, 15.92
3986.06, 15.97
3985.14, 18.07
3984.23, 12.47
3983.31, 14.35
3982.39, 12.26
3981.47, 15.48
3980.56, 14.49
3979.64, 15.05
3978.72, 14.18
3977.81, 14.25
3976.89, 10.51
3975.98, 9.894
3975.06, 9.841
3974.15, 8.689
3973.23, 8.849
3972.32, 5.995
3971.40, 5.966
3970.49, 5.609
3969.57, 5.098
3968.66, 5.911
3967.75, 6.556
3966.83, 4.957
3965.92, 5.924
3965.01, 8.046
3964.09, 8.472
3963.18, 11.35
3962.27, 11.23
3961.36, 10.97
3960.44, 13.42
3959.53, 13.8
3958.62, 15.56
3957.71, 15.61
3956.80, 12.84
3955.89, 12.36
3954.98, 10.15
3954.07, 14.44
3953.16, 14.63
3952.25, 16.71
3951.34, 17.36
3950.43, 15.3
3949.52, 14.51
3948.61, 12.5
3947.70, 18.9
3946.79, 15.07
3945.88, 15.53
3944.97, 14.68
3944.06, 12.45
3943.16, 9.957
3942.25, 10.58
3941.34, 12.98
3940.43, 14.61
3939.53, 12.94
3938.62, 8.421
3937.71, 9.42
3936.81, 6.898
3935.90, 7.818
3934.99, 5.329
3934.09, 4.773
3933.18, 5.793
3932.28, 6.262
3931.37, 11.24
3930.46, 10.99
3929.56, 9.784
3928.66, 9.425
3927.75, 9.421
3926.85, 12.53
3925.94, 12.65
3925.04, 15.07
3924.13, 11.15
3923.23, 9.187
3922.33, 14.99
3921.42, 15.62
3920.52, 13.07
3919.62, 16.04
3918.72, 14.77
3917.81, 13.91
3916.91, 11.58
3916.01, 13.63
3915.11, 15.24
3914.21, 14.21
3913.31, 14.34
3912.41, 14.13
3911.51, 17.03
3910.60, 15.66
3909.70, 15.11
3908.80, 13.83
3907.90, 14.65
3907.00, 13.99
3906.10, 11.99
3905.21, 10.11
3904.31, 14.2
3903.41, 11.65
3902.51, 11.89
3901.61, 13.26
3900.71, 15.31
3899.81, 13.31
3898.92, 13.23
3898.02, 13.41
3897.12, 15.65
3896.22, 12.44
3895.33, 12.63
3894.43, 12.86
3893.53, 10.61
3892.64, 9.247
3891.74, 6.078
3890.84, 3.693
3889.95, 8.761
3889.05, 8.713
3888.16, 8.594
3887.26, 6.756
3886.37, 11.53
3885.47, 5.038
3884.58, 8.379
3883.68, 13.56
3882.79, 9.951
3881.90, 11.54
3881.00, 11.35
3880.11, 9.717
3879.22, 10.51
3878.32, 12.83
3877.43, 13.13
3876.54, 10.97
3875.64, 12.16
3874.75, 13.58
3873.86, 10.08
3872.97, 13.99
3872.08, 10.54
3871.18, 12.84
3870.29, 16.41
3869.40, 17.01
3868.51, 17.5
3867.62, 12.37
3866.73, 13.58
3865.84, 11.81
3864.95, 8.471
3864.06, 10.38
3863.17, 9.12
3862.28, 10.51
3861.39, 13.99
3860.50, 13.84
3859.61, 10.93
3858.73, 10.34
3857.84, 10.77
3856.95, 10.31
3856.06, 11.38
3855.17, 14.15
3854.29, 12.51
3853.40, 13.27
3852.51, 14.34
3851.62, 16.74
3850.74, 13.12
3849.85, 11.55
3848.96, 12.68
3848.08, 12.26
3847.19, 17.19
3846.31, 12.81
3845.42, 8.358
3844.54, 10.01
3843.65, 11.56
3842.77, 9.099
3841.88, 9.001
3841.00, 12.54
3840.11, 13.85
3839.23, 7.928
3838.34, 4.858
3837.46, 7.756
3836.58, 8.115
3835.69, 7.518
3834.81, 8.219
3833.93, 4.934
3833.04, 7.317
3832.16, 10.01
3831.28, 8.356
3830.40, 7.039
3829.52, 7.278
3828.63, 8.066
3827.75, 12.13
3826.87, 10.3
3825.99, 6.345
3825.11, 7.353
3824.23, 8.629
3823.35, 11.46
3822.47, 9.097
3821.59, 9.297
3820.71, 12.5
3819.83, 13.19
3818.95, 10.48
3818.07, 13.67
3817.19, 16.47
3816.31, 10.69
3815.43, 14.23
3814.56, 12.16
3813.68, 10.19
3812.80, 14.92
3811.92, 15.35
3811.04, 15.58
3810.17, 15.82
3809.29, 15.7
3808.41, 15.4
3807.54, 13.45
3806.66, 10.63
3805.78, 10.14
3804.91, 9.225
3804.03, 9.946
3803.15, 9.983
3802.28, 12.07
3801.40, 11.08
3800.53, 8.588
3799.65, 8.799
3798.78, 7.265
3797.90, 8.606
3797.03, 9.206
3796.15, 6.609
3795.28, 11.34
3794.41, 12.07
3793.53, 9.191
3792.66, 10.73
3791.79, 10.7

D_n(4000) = 1.51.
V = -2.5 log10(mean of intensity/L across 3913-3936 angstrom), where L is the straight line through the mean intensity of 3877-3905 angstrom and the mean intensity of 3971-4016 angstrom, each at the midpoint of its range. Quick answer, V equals 0.064 mag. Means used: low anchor 11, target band 11.5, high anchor 15.1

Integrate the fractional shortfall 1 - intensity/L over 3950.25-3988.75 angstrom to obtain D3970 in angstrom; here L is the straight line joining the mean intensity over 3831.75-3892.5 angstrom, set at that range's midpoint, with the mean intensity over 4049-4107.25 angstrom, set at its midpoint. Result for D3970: 5.0 angstrom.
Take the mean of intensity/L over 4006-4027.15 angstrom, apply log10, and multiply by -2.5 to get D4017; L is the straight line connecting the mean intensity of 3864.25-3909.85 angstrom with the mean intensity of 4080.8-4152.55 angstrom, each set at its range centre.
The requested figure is -0.21 mag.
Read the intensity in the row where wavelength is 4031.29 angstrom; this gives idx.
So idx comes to 13.74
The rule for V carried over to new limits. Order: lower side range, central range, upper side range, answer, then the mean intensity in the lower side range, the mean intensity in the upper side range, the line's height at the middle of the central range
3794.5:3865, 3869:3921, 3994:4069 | 0.04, 10.9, 16.6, 12.7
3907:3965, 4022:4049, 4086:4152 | -0.14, 12.6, 16.6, 14.8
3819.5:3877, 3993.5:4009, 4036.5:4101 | -0.09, 11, 16.6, 14.9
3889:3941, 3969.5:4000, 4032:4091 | 0.06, 11.8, 16.9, 14.2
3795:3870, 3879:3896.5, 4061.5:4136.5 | 0.27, 11.1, 16.6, 12.2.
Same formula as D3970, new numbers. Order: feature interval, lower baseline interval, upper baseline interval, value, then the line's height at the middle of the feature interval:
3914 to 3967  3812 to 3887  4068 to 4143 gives 4.5 angstrom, 13.1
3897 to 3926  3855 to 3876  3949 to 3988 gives -4.0 angstrom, 12.1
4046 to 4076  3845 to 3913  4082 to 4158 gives -1.2 angstrom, 15.5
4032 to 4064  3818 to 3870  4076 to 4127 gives -2.4 angstrom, 15.3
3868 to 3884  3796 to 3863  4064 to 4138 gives -1.0 angstrom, 11.9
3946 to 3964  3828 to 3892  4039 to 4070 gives -0.7 angstrom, 13.4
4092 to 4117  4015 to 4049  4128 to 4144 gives 3.5 angstrom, 17.1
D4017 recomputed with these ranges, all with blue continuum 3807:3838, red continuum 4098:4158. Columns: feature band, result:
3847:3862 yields -0.13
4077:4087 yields -0.16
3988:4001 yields -0.16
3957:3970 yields 0.33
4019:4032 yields -0.20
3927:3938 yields 0.48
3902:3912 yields -0.11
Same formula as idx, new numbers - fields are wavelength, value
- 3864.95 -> 8.471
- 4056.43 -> 17.47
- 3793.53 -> 9.191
